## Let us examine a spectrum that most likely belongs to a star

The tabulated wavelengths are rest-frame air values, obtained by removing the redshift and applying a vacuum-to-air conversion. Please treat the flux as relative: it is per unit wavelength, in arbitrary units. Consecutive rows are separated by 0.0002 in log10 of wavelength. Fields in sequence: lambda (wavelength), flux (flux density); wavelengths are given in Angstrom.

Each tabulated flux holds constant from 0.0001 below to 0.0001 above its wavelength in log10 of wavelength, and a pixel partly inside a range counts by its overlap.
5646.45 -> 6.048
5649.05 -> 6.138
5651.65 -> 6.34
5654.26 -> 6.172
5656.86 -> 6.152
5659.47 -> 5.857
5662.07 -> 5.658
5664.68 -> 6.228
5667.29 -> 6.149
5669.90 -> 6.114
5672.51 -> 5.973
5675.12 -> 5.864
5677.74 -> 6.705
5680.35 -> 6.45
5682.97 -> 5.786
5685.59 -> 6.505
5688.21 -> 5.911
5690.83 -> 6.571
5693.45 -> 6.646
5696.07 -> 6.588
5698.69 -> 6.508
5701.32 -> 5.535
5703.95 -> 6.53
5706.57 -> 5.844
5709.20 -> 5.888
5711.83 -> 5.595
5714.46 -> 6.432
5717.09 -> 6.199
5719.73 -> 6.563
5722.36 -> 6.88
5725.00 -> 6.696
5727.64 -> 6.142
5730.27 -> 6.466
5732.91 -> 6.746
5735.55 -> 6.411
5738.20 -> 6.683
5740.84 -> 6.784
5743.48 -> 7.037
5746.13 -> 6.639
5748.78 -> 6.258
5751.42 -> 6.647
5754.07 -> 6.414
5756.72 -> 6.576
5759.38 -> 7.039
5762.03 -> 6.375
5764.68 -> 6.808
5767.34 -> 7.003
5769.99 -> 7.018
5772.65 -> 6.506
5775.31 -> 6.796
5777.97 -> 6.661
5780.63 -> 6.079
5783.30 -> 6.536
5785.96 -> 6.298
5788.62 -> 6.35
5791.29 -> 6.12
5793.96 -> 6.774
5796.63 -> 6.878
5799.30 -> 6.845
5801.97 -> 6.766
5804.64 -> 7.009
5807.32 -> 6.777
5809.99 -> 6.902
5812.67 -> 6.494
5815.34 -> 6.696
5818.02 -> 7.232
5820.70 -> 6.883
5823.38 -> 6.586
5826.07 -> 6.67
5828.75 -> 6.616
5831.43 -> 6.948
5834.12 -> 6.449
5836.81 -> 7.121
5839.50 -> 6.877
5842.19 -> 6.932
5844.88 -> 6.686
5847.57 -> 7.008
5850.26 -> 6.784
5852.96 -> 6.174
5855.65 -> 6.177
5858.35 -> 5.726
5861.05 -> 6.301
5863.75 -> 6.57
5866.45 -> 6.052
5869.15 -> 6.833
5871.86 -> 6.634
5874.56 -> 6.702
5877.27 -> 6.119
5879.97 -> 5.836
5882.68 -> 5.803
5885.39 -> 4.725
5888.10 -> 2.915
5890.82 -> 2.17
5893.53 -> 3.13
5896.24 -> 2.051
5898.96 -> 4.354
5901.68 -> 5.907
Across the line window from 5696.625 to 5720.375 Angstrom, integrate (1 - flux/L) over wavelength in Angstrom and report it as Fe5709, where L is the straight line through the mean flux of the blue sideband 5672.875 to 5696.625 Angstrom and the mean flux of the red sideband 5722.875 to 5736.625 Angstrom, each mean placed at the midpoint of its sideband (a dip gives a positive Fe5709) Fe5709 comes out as 1.10 Angstrom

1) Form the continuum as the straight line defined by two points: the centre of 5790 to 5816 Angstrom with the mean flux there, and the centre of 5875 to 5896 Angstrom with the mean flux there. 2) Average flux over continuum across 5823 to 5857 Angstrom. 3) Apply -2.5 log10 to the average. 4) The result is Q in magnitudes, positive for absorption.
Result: -0.183 mag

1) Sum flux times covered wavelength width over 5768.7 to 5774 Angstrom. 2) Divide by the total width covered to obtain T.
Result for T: 6.76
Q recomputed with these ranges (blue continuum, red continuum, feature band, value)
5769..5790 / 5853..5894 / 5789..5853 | -0.118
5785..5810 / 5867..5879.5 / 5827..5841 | -0.036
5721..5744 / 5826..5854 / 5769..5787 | 0.023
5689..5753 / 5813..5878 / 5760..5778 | -0.042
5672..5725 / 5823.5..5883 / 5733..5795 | -0.039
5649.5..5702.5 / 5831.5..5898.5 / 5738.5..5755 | -0.107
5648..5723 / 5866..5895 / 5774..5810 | -0.179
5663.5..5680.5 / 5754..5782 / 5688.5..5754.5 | 0.003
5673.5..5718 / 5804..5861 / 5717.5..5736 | -0.039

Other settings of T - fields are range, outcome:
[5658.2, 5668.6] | 5.98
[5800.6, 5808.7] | 6.85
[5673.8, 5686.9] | 6.26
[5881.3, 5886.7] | 5.27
